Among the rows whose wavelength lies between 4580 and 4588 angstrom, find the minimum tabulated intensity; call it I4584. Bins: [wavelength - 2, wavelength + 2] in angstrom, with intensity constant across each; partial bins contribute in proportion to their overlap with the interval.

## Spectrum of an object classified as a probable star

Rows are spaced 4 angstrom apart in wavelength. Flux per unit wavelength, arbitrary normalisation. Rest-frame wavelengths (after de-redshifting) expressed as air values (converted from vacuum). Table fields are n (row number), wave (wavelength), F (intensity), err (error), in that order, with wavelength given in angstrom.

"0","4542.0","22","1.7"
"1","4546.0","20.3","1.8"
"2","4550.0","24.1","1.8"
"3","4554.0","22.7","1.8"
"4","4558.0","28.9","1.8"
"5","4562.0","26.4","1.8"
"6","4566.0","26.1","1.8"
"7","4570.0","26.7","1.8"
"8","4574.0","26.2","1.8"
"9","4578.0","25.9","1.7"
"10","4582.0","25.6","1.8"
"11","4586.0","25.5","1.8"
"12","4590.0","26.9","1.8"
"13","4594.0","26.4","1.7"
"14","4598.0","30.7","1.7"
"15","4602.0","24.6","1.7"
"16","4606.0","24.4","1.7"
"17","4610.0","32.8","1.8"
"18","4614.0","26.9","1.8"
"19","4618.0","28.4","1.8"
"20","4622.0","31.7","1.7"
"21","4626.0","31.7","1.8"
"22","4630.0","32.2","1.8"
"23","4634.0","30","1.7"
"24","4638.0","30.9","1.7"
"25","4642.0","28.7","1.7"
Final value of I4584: 25.5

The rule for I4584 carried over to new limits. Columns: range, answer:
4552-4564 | 22.7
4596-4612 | 24.4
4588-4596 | 26.4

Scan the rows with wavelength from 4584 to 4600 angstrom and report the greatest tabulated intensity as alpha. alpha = 30.7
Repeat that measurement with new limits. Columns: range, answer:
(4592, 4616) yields 32.8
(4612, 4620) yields 28.4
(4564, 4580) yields 26.7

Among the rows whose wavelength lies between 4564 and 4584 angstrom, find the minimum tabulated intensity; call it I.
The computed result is 25.6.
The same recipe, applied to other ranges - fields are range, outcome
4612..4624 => 26.9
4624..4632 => 31.7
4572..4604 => 24.6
